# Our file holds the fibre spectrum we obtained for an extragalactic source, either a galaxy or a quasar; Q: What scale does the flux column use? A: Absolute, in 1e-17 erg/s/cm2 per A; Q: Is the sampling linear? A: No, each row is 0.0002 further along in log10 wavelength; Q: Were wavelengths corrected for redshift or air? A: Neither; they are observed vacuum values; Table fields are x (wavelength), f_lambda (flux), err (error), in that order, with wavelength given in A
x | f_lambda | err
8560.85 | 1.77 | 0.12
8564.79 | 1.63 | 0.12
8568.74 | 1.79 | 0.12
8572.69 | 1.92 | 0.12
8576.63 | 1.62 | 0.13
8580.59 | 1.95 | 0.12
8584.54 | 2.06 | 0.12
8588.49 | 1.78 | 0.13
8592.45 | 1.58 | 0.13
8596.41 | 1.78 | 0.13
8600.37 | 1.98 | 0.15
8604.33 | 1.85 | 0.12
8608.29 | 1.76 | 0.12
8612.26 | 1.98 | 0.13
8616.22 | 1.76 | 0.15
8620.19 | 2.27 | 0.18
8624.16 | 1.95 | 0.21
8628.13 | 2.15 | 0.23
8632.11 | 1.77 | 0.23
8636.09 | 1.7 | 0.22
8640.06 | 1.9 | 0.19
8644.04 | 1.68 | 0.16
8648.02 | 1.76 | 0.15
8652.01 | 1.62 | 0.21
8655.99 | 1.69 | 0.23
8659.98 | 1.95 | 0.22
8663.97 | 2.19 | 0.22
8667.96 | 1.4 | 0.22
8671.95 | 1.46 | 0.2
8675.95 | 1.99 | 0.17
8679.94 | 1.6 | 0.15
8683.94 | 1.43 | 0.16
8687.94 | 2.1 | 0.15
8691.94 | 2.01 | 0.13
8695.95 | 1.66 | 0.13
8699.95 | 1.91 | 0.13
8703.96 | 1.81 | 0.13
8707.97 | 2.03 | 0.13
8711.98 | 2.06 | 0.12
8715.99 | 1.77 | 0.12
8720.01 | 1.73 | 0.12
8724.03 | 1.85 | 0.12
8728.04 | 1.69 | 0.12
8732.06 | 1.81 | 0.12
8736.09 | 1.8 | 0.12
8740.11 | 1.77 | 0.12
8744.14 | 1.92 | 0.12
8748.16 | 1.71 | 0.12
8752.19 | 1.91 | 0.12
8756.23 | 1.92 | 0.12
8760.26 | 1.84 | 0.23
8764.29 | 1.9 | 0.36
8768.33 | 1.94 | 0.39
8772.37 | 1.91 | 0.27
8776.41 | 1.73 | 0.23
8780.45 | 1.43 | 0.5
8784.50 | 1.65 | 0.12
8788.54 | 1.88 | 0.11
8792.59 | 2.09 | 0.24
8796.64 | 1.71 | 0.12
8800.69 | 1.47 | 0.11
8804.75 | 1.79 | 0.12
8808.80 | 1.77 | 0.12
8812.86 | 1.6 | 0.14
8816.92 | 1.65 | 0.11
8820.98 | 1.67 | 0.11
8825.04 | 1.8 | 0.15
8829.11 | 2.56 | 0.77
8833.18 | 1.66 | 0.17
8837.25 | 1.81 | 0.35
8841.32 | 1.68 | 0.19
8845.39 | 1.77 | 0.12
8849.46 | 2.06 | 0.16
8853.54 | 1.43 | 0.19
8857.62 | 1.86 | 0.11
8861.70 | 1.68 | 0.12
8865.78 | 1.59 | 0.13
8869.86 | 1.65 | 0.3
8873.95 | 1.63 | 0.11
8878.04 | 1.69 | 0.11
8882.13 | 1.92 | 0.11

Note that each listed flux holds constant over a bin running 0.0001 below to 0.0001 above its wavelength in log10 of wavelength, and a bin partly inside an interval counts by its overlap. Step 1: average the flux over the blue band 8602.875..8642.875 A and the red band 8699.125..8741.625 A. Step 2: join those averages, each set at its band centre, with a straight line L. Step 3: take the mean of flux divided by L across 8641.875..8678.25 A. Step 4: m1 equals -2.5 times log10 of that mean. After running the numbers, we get 0.08 mag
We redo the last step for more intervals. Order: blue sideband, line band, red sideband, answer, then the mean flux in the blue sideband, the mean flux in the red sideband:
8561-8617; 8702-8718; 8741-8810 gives -0.07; 1.82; 1.8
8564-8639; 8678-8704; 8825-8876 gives 0.03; 1.86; 1.78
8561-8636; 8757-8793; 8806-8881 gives -0.02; 1.86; 1.76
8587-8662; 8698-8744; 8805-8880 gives -0.02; 1.84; 1.75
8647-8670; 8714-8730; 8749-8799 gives 0.02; 1.77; 1.82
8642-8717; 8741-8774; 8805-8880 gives -0.06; 1.8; 1.75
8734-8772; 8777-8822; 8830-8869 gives 0.06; 1.86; 1.75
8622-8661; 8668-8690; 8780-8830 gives 0.07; 1.82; 1.77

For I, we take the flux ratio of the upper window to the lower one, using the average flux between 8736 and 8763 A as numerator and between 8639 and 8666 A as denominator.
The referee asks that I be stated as 1.01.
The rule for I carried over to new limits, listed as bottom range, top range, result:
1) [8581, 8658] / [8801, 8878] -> 0.95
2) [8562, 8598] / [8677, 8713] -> 1.03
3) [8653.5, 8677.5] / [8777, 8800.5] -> 0.98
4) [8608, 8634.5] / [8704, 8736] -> 0.94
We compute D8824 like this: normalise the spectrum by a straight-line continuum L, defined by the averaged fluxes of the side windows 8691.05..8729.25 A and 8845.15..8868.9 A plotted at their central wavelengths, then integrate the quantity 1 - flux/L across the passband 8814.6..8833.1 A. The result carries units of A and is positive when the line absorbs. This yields -1.4 A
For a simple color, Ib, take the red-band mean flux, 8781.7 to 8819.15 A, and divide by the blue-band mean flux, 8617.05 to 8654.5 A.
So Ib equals 0.9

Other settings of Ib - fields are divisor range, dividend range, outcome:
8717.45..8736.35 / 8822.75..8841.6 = 1.08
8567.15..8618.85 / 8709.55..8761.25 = 1.00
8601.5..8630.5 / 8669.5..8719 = 0.93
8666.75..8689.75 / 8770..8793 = 1.06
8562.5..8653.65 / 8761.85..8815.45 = 0.96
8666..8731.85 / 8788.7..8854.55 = 1.00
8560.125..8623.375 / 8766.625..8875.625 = 0.95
